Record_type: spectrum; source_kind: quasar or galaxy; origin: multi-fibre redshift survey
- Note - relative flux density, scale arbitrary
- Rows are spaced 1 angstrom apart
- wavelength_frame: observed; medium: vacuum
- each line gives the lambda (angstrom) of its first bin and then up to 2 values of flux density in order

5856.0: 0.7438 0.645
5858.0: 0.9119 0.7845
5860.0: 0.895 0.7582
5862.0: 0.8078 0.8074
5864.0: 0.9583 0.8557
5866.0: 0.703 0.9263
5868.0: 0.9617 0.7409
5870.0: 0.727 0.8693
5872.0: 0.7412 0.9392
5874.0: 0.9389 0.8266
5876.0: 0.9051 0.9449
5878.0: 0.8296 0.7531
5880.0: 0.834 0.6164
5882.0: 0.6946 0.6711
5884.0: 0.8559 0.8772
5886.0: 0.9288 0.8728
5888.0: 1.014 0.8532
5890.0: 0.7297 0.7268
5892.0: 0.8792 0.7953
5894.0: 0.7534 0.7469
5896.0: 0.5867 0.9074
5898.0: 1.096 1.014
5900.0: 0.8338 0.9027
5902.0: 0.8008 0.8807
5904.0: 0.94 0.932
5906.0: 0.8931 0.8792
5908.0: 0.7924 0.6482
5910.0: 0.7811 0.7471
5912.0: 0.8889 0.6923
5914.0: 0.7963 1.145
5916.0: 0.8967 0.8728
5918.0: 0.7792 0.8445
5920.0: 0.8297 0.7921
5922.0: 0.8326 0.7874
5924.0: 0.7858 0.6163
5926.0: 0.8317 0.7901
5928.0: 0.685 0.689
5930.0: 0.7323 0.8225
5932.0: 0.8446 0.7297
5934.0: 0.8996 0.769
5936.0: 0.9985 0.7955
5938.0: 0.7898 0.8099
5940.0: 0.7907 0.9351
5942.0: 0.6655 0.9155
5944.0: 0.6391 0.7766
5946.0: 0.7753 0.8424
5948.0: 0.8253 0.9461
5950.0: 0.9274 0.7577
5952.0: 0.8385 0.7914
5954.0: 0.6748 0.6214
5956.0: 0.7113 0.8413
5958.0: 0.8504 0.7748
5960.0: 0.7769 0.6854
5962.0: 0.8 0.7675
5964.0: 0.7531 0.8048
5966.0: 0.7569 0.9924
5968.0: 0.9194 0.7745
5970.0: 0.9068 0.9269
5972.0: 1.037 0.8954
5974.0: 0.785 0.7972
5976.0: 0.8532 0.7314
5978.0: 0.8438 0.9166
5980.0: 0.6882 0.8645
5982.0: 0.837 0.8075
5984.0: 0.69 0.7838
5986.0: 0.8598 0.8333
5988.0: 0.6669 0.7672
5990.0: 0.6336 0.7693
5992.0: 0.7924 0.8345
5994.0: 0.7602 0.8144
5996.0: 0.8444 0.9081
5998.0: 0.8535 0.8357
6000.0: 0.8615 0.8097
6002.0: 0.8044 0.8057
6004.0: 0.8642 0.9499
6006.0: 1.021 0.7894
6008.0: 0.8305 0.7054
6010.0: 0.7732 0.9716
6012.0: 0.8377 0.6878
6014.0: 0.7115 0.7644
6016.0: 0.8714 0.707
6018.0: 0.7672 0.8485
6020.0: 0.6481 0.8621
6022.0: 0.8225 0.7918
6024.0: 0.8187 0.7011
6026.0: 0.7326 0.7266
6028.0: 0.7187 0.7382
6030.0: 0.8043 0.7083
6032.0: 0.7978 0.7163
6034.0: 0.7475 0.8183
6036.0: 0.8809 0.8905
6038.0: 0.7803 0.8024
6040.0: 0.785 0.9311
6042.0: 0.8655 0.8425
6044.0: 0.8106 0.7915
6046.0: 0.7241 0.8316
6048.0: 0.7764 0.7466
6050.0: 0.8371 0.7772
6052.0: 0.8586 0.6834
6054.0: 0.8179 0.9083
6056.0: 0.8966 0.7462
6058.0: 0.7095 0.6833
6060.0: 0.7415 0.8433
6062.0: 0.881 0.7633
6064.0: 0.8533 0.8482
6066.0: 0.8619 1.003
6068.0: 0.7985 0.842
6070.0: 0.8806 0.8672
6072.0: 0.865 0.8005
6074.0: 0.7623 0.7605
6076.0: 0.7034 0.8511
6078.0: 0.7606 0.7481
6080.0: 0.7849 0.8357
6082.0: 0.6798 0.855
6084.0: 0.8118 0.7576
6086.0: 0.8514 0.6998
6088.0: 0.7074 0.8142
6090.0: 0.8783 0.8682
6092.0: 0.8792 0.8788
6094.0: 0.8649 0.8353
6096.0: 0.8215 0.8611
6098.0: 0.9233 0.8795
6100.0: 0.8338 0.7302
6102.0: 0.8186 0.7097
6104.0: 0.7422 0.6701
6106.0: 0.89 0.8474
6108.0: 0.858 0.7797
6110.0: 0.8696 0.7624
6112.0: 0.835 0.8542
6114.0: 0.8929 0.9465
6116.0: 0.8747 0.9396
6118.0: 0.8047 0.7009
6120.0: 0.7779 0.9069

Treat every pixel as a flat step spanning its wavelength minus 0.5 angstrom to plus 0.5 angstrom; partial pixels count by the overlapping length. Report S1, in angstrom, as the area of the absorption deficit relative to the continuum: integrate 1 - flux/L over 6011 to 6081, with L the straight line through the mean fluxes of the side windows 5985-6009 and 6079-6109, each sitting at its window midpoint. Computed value 1.5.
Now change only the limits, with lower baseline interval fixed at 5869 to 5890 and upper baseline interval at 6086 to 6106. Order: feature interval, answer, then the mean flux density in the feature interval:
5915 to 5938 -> 0.5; 0.808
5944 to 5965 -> 1.0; 0.784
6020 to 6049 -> 1.0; 0.79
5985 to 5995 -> 0.6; 0.772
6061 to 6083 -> -0.1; 0.818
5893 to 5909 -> -0.5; 0.855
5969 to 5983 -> -0.4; 0.848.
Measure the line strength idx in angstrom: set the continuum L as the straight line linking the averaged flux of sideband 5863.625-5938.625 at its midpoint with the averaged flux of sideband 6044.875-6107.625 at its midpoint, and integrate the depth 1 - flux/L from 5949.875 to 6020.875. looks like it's 0.90 angstrom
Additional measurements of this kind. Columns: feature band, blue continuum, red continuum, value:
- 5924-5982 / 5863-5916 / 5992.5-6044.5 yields 1.2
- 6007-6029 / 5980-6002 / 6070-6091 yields 0.6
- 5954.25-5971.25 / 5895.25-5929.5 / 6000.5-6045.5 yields 0.3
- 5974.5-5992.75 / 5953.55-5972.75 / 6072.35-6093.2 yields 0.5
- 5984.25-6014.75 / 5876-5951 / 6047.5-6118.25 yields 0.3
